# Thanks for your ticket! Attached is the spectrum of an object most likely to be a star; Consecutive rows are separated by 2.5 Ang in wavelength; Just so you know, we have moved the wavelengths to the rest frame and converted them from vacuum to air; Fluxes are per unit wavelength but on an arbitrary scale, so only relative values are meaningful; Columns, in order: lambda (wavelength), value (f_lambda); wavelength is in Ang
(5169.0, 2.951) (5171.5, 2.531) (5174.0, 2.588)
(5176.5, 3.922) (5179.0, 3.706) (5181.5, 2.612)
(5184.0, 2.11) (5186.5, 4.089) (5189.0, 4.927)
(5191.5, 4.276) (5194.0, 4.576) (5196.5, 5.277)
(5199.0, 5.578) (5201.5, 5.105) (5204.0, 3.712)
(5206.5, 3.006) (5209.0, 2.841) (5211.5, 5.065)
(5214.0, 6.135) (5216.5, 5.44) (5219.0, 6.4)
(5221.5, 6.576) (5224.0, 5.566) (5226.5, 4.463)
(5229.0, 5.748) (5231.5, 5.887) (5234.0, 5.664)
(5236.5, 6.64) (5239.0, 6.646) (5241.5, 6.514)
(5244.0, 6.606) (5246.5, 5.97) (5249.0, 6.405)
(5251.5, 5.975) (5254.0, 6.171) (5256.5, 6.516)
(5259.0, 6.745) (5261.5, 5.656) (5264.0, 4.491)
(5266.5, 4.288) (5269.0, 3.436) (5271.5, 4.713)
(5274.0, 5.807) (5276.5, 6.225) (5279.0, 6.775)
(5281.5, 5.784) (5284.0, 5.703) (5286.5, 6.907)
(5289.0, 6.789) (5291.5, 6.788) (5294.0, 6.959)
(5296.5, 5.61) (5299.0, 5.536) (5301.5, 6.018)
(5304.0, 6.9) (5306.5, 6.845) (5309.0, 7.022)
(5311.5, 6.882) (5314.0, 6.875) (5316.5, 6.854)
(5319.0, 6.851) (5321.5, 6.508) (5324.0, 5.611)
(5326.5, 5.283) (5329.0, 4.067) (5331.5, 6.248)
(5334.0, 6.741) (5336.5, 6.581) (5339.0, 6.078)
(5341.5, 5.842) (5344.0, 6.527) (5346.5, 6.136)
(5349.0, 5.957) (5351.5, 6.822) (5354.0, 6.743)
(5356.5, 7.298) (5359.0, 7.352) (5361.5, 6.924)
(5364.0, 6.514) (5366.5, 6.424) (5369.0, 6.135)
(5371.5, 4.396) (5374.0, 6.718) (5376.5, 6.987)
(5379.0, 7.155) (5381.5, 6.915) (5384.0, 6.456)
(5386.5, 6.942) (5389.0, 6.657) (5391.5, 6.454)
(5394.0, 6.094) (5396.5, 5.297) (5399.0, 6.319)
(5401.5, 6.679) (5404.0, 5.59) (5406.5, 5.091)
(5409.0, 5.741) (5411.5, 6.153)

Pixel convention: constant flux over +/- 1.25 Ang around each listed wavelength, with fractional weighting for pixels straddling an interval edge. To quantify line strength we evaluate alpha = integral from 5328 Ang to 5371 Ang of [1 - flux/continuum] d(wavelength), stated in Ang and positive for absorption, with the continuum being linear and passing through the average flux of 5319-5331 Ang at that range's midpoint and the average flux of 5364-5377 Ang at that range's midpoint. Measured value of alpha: -3.54 Ang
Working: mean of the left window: 5.58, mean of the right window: 6.12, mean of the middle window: 6.35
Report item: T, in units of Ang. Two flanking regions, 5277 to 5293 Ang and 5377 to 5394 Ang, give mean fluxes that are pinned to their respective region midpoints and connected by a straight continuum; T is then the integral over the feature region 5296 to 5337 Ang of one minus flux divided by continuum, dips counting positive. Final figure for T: 1.7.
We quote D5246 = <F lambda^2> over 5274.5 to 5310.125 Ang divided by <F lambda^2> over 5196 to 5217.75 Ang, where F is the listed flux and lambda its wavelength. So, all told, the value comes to 1.42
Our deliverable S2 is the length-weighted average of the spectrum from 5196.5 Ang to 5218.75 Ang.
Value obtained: 4.73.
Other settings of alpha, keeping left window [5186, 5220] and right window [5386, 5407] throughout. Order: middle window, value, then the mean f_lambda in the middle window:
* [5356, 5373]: -1.45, 6.4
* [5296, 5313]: -3.00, 6.44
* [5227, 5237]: -1.75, 5.82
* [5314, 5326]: -1.81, 6.43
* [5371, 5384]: -1.20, 6.55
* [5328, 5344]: -0.84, 6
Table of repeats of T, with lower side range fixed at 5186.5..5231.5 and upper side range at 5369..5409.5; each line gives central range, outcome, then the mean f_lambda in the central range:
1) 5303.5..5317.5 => -3.00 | 6.9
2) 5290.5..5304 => -1.56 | 6.24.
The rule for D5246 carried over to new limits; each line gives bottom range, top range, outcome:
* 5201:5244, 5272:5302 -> 1.17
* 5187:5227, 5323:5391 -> 1.37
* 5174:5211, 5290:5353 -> 1.67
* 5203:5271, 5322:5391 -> 1.21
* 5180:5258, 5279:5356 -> 1.25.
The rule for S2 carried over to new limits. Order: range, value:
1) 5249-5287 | 5.68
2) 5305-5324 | 6.75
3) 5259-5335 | 6.02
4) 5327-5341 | 5.9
